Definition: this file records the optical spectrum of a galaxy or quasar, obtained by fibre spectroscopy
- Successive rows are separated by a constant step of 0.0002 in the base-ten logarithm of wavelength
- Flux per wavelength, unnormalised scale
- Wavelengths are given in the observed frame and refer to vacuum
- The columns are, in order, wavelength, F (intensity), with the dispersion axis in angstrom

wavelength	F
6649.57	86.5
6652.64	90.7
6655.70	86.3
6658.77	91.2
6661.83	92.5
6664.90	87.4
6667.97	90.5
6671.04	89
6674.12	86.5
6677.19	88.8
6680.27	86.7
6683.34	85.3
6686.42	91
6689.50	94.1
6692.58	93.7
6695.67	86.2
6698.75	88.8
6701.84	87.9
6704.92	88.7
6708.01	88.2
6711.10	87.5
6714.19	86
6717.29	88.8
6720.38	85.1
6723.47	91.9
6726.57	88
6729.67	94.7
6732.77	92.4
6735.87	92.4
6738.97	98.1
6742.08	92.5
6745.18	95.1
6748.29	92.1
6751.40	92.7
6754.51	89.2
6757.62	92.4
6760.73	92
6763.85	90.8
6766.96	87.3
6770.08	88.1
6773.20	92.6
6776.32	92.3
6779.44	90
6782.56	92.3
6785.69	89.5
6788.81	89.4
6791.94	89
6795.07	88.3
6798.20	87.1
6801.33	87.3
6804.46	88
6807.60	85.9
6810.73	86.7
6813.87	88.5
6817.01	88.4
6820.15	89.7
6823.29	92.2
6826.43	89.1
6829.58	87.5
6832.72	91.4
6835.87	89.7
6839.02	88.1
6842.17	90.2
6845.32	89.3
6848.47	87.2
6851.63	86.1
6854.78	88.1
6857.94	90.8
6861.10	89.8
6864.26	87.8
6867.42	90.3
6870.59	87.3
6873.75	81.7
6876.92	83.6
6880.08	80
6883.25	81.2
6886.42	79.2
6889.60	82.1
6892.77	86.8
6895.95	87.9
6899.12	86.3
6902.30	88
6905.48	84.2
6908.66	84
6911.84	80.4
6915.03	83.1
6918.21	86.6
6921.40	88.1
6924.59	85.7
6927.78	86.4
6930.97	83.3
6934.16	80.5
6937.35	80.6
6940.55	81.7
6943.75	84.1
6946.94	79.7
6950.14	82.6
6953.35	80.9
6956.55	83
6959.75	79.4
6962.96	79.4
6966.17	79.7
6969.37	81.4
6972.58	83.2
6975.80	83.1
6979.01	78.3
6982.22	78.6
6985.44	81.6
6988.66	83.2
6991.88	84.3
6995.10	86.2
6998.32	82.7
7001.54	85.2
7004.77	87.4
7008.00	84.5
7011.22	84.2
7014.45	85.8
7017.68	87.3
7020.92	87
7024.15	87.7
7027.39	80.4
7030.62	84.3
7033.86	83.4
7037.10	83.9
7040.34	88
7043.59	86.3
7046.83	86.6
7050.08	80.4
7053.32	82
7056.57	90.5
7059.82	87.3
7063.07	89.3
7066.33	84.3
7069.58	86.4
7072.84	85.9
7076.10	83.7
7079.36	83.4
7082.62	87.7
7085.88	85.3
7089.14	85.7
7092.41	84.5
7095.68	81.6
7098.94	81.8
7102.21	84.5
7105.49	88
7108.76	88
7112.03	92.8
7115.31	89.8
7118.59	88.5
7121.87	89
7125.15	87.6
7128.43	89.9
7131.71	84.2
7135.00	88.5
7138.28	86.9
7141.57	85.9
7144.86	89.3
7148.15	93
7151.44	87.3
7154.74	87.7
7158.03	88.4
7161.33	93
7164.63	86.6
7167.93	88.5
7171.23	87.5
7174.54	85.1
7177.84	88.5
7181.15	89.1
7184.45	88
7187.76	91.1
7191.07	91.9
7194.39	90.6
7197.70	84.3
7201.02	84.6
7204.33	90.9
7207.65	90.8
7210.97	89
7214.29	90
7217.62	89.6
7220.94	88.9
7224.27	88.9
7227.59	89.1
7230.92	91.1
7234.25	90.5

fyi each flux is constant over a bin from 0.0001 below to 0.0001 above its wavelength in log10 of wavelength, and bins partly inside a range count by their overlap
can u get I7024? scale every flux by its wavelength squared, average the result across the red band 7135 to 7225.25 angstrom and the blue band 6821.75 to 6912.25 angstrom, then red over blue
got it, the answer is 1.1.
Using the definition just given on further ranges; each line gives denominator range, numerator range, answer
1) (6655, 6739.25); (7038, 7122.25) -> 1.08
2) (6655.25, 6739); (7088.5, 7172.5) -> 1.11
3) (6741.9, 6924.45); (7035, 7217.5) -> 1.08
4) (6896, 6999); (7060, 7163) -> 1.10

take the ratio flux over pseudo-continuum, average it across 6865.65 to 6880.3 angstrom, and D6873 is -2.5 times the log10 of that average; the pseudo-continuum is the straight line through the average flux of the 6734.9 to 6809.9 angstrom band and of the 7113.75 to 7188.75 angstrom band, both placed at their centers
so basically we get 0.06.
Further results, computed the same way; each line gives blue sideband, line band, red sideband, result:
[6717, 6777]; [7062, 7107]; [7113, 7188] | 0.05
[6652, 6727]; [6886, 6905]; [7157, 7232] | 0.04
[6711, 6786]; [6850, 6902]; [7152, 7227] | 0.06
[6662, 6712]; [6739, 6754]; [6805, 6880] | -0.06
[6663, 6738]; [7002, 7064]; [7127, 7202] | 0.04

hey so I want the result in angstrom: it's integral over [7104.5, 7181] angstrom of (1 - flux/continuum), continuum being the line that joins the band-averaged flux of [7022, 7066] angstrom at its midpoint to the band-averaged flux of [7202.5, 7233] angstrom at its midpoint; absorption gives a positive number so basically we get -0.5 angstrom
